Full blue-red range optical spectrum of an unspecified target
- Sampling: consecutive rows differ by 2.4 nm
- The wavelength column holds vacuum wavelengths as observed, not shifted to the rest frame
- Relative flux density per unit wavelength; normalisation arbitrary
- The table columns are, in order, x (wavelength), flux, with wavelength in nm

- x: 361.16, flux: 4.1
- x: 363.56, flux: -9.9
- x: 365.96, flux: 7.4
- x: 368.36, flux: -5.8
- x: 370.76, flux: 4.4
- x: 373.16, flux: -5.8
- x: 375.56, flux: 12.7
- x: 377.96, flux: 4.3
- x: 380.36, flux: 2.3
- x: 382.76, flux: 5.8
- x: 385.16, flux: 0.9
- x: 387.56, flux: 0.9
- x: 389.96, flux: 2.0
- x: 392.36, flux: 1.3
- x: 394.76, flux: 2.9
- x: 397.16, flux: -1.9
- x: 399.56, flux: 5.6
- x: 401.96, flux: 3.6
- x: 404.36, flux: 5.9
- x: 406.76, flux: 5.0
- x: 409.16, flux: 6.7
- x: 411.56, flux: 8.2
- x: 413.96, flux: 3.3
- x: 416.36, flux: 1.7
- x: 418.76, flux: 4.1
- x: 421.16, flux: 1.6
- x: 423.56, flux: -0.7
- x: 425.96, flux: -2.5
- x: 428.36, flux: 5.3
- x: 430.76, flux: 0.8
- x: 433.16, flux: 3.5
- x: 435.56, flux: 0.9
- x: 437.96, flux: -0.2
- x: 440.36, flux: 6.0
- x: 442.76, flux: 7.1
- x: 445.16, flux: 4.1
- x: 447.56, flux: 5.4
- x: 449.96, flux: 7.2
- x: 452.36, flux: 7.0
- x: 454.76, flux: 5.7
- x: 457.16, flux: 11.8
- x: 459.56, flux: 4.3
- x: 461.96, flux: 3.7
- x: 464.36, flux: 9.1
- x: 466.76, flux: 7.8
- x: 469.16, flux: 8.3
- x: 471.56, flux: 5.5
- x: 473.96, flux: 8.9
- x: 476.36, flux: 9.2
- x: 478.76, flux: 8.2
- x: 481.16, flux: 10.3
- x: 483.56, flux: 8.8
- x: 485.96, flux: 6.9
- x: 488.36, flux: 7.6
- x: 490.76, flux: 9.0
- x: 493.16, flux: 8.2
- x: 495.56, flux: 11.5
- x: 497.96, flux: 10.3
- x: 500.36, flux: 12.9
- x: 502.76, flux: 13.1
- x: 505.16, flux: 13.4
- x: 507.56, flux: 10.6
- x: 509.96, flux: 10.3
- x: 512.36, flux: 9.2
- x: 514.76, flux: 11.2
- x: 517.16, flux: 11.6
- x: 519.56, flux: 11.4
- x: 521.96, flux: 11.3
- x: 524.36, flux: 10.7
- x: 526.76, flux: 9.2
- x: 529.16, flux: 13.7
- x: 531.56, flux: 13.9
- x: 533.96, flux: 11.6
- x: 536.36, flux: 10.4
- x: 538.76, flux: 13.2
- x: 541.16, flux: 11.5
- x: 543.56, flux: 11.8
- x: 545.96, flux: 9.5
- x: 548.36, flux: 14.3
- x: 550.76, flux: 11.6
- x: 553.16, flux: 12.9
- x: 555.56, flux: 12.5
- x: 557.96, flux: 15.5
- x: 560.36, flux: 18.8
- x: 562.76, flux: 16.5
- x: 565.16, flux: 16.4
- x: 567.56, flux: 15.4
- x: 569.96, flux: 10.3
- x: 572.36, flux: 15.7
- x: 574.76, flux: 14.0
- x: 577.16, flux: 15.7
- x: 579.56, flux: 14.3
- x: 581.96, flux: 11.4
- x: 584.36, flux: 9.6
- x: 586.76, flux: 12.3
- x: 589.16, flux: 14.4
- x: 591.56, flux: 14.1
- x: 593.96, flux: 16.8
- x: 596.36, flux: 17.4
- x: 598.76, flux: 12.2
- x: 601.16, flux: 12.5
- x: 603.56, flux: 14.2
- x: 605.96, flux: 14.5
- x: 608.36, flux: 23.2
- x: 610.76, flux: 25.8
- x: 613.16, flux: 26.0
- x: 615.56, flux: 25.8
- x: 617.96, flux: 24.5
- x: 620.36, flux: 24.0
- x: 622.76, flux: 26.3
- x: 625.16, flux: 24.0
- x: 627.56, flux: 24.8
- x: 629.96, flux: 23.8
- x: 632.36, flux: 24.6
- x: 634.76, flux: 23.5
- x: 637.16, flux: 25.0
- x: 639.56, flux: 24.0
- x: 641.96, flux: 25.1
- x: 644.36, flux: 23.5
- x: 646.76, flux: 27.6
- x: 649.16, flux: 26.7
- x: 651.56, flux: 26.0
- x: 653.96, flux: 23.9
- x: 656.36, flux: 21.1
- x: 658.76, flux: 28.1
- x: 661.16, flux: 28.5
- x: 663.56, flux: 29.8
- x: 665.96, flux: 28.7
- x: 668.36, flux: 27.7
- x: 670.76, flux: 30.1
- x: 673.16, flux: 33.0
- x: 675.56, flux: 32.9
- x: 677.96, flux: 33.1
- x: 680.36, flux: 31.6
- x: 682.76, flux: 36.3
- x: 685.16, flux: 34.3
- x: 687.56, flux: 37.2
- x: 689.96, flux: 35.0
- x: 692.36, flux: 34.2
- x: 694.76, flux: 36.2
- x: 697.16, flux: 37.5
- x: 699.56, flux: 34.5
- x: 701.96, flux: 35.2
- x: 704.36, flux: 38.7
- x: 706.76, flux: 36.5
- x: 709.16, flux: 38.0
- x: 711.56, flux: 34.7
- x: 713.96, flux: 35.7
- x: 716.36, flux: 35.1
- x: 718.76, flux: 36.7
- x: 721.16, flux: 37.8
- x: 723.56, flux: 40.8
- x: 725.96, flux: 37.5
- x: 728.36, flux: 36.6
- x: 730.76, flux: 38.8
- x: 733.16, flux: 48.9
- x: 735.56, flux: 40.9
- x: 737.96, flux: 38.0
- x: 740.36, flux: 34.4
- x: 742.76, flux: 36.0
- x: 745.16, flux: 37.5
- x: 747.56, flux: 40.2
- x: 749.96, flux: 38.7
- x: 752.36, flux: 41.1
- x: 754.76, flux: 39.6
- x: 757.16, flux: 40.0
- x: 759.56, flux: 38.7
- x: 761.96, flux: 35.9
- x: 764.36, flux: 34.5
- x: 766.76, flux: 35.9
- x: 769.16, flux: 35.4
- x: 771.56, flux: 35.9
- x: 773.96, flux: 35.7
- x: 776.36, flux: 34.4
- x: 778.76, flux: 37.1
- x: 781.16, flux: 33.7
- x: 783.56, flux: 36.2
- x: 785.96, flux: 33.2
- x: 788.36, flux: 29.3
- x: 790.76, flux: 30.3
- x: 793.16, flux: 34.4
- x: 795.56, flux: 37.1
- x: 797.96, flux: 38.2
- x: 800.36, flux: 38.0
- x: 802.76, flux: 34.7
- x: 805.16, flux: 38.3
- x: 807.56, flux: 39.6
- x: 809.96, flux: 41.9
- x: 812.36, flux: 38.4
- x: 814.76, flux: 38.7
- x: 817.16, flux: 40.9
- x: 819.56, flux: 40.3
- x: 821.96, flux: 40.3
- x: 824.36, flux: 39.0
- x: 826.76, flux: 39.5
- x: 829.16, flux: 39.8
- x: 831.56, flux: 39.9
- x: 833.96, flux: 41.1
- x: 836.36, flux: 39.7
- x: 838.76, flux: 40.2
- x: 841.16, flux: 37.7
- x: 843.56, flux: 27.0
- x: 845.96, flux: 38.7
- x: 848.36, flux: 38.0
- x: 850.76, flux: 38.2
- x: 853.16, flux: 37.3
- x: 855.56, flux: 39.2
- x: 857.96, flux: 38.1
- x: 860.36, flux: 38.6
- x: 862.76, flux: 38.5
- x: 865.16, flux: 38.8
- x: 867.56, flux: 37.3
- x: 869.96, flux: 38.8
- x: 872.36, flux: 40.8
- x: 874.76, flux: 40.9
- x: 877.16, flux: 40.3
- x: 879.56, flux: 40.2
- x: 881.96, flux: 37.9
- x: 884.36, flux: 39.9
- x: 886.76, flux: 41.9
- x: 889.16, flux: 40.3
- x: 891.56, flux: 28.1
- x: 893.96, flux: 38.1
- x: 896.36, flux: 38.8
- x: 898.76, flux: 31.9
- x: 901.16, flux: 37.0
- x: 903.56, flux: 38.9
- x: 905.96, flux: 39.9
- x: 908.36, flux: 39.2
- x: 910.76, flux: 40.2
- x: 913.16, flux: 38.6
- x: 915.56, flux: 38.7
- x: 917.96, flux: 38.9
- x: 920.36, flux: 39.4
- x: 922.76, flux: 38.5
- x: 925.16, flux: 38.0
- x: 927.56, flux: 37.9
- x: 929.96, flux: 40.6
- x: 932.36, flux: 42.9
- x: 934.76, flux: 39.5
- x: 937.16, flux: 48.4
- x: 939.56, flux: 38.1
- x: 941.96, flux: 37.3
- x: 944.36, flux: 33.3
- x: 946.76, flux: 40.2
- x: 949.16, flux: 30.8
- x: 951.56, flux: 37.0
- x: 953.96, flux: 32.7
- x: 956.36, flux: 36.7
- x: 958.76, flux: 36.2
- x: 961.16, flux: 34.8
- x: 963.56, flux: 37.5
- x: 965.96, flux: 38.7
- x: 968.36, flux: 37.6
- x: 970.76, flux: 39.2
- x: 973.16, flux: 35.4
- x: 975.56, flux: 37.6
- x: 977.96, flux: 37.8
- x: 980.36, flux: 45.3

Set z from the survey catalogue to 0.524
